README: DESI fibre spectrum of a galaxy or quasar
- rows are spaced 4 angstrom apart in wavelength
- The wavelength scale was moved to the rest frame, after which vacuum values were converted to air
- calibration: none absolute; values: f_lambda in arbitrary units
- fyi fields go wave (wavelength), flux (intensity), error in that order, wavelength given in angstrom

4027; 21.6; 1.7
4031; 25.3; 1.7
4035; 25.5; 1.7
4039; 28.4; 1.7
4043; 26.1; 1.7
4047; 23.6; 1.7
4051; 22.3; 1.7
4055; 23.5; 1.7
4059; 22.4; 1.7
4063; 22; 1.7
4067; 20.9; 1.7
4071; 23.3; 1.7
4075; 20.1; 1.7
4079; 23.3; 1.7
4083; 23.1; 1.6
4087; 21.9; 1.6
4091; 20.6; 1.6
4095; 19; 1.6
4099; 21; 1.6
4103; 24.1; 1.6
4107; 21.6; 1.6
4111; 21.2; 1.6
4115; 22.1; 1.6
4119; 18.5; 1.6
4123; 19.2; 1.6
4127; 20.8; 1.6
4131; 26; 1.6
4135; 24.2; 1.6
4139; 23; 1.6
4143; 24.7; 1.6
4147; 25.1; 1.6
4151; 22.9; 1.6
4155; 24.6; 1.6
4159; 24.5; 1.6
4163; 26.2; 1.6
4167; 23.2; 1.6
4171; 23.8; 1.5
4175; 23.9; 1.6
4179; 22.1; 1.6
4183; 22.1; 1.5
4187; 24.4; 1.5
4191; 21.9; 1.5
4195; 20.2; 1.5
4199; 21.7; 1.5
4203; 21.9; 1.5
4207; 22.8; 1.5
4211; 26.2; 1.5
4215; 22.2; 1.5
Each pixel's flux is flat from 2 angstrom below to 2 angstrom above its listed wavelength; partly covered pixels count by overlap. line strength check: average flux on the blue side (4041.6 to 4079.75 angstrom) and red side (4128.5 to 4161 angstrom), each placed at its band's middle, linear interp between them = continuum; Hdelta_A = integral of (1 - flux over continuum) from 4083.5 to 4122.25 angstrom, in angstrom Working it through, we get 3.9 angstrom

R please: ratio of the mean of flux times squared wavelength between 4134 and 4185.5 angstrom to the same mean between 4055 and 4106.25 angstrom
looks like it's 1.13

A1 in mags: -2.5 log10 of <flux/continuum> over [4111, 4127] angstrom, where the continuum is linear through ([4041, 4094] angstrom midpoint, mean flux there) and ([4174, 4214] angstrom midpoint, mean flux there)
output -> 0.12 mag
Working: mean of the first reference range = 22.5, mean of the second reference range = 22.7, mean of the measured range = 20.2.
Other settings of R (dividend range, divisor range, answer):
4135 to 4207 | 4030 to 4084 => 1.05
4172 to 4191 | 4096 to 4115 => 1.09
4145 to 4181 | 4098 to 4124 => 1.16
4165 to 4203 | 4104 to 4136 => 1.07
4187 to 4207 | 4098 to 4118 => 1.04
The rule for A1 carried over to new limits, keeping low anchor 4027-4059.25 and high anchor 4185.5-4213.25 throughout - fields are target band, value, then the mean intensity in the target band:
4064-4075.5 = 0.123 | 21.7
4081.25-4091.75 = 0.097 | 22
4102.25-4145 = 0.063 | 22.3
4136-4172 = -0.046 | 24.2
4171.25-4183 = 0.000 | 23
